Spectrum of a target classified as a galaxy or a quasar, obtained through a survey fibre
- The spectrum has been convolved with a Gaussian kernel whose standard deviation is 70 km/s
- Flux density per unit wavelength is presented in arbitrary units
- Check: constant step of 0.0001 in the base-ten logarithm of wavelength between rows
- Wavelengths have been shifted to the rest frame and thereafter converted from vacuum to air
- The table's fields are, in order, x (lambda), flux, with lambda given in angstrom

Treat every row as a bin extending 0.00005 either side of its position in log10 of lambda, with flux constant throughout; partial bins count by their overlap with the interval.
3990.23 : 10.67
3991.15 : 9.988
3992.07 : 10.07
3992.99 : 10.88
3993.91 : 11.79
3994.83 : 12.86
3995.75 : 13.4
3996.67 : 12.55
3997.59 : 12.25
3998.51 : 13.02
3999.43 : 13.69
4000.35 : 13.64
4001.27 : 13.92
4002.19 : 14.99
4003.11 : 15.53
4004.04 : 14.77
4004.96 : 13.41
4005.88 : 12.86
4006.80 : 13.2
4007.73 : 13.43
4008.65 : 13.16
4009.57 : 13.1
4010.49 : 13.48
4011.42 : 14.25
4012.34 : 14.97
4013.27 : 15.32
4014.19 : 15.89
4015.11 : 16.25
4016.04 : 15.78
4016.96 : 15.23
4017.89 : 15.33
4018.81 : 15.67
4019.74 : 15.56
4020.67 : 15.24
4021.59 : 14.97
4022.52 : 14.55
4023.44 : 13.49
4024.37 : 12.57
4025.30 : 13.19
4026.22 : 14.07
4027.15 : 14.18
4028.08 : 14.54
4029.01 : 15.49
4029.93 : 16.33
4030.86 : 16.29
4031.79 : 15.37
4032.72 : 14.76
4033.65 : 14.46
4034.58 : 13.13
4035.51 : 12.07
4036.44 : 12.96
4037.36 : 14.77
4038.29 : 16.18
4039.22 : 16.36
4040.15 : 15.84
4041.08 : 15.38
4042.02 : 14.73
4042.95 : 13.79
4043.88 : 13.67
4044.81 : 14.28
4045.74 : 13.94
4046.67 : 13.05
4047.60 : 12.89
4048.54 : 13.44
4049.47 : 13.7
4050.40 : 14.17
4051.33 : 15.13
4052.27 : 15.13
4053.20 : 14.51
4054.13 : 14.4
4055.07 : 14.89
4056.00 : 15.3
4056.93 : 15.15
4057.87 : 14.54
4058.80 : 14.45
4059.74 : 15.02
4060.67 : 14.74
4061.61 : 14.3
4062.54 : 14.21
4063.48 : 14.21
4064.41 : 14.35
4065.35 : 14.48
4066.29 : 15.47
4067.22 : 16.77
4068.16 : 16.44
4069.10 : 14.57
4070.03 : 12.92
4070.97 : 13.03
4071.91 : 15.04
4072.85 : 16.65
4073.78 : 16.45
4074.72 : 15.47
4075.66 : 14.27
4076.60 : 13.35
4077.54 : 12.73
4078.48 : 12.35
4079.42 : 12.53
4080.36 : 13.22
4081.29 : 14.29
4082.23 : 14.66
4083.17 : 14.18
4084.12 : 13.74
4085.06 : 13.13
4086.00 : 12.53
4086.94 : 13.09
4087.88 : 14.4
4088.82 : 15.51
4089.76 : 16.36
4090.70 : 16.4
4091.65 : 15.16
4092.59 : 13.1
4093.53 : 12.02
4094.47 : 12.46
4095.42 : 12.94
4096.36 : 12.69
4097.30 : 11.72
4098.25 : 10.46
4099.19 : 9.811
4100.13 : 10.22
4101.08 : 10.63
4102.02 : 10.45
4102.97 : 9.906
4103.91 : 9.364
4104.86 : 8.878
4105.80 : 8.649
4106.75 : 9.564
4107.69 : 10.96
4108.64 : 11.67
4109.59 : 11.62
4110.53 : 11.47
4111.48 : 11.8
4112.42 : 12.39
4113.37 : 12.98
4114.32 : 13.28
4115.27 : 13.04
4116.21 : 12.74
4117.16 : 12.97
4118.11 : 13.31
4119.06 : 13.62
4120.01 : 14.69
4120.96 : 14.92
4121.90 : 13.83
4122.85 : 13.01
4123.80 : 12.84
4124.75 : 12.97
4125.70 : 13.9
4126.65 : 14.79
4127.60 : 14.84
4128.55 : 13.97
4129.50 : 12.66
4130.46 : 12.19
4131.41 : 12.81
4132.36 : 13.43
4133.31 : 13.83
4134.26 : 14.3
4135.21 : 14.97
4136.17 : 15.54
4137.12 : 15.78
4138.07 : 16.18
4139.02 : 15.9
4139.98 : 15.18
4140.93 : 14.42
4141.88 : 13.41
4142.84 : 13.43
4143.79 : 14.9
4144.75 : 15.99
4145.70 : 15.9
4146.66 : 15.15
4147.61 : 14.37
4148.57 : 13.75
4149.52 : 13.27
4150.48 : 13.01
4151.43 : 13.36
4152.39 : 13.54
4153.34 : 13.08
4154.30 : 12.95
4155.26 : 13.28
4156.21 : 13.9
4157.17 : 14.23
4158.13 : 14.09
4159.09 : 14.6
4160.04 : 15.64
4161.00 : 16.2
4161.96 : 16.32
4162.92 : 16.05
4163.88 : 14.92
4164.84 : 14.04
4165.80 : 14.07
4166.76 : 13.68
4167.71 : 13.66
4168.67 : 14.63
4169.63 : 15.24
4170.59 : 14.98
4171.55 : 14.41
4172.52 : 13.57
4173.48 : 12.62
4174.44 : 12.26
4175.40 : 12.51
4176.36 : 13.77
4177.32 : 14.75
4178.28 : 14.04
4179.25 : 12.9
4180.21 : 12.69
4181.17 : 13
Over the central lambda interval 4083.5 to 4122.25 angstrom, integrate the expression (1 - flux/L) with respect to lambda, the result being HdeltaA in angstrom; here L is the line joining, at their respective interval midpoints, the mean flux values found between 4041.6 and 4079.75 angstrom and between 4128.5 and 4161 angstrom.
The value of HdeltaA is 5.2 angstrom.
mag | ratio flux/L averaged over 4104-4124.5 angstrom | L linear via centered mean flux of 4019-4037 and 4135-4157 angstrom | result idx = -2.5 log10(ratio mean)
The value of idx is 0.17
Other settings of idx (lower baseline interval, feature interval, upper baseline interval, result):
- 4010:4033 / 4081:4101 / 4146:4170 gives 0.11 mag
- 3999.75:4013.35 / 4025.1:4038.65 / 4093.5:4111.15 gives -0.11 mag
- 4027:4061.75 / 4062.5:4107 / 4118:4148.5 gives 0.10 mag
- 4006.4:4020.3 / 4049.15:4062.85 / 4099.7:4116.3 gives -0.13 mag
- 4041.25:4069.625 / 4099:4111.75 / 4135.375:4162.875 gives 0.37 mag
